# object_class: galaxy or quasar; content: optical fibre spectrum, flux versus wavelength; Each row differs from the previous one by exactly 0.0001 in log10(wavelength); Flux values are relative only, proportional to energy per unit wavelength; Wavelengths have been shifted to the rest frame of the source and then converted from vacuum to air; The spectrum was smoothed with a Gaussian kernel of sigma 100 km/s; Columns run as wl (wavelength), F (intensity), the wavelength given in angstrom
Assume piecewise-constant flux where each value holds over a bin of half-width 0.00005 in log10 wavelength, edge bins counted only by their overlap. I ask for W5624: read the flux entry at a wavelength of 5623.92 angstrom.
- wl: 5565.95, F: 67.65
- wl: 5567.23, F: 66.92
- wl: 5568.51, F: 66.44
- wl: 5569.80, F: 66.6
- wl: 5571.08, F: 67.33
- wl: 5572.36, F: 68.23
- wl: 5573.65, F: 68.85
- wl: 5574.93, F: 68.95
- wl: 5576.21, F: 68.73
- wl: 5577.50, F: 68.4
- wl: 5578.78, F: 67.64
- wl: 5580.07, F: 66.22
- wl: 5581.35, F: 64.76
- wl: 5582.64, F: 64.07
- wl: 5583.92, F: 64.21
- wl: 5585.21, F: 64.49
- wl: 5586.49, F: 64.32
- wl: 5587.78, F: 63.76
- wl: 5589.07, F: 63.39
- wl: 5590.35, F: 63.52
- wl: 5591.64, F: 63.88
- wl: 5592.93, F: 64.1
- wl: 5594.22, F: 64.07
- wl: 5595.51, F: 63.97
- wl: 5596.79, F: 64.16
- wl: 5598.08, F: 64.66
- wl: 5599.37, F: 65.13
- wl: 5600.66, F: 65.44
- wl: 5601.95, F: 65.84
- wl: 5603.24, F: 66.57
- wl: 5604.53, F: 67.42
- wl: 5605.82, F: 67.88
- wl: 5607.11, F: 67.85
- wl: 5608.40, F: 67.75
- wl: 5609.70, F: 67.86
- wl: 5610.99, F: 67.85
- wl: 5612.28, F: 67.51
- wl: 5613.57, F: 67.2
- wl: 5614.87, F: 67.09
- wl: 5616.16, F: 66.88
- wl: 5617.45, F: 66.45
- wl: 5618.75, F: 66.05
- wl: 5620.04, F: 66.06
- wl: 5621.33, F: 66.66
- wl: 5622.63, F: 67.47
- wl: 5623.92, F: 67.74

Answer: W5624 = 67.74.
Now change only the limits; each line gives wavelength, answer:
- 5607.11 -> 67.85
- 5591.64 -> 63.88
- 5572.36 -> 68.23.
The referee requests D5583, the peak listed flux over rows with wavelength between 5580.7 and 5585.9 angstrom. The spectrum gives 64.76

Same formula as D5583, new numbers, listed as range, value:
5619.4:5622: 66.66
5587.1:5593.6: 64.1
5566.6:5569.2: 66.92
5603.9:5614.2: 67.88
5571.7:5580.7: 68.95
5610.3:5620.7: 67.85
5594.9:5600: 65.13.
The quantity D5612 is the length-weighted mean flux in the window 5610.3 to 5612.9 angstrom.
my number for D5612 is 67.8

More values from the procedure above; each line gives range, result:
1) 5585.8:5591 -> 63.8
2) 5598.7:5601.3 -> 65.2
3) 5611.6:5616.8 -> 67.2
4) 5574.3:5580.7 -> 68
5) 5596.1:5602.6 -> 65.1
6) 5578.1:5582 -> 66.2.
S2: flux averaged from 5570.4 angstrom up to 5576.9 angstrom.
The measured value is 68.4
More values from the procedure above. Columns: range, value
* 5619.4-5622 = 66.3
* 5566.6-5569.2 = 66.5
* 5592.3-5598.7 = 64.2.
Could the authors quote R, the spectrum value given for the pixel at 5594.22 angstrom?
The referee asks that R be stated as 64.07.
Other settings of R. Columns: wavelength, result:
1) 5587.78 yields 63.76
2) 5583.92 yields 64.21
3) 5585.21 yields 64.49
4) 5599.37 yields 65.13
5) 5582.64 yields 64.07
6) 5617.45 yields 66.45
